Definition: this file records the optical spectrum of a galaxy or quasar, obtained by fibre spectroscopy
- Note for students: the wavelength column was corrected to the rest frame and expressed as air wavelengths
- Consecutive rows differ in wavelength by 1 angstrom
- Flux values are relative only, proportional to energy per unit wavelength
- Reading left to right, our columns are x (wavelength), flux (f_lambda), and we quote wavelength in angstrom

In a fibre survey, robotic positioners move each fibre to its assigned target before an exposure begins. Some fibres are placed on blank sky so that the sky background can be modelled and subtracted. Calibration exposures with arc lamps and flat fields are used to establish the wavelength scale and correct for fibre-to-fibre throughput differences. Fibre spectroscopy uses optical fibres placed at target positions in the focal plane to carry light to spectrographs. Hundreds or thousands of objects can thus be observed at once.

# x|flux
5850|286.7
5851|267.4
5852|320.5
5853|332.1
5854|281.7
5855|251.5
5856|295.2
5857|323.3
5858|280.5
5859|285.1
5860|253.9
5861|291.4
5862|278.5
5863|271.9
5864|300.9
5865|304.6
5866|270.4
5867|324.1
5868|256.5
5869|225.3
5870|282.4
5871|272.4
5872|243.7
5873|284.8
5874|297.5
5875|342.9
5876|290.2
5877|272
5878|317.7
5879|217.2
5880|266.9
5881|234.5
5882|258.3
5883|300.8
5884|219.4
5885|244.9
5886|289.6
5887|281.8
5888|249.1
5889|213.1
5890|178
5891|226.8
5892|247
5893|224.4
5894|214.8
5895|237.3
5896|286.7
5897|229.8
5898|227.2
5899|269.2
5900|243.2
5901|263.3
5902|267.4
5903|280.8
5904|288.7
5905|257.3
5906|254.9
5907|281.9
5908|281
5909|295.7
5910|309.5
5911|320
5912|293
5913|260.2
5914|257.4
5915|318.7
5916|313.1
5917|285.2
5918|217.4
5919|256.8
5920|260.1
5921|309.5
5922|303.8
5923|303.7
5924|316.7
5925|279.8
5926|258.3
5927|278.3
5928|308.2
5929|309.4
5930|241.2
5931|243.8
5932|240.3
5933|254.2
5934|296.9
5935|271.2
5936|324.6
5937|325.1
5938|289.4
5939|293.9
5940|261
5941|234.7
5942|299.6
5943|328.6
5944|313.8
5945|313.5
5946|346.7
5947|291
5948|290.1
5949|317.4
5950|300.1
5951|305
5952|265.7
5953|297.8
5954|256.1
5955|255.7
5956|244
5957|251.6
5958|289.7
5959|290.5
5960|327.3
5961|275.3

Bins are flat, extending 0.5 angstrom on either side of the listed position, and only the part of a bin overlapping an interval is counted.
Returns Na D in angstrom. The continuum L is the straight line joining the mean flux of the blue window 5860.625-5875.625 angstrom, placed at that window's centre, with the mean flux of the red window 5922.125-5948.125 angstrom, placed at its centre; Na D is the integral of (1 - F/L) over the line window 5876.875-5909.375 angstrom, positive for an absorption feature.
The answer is 3.5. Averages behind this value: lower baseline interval 283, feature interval 255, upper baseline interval 289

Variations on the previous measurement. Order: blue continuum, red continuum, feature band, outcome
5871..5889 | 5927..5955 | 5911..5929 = -0.19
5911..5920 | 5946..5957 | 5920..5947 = -0.90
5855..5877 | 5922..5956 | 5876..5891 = 1.64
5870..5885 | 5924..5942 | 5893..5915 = 0.61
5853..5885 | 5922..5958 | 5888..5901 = 2.12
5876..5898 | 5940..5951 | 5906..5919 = -0.58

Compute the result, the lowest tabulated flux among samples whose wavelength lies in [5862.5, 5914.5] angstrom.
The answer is 178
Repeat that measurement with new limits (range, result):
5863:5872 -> 225.3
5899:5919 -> 217.4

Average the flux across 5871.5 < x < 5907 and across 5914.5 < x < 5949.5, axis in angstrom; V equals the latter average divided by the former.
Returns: 1.12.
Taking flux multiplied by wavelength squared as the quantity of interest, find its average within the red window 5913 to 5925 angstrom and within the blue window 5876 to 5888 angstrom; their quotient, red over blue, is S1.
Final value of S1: 1.09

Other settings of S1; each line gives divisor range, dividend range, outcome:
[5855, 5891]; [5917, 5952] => 1.08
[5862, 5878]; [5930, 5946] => 1.03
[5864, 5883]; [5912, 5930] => 1.04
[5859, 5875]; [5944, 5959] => 1.06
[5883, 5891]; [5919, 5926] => 1.21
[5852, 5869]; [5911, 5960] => 1.02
